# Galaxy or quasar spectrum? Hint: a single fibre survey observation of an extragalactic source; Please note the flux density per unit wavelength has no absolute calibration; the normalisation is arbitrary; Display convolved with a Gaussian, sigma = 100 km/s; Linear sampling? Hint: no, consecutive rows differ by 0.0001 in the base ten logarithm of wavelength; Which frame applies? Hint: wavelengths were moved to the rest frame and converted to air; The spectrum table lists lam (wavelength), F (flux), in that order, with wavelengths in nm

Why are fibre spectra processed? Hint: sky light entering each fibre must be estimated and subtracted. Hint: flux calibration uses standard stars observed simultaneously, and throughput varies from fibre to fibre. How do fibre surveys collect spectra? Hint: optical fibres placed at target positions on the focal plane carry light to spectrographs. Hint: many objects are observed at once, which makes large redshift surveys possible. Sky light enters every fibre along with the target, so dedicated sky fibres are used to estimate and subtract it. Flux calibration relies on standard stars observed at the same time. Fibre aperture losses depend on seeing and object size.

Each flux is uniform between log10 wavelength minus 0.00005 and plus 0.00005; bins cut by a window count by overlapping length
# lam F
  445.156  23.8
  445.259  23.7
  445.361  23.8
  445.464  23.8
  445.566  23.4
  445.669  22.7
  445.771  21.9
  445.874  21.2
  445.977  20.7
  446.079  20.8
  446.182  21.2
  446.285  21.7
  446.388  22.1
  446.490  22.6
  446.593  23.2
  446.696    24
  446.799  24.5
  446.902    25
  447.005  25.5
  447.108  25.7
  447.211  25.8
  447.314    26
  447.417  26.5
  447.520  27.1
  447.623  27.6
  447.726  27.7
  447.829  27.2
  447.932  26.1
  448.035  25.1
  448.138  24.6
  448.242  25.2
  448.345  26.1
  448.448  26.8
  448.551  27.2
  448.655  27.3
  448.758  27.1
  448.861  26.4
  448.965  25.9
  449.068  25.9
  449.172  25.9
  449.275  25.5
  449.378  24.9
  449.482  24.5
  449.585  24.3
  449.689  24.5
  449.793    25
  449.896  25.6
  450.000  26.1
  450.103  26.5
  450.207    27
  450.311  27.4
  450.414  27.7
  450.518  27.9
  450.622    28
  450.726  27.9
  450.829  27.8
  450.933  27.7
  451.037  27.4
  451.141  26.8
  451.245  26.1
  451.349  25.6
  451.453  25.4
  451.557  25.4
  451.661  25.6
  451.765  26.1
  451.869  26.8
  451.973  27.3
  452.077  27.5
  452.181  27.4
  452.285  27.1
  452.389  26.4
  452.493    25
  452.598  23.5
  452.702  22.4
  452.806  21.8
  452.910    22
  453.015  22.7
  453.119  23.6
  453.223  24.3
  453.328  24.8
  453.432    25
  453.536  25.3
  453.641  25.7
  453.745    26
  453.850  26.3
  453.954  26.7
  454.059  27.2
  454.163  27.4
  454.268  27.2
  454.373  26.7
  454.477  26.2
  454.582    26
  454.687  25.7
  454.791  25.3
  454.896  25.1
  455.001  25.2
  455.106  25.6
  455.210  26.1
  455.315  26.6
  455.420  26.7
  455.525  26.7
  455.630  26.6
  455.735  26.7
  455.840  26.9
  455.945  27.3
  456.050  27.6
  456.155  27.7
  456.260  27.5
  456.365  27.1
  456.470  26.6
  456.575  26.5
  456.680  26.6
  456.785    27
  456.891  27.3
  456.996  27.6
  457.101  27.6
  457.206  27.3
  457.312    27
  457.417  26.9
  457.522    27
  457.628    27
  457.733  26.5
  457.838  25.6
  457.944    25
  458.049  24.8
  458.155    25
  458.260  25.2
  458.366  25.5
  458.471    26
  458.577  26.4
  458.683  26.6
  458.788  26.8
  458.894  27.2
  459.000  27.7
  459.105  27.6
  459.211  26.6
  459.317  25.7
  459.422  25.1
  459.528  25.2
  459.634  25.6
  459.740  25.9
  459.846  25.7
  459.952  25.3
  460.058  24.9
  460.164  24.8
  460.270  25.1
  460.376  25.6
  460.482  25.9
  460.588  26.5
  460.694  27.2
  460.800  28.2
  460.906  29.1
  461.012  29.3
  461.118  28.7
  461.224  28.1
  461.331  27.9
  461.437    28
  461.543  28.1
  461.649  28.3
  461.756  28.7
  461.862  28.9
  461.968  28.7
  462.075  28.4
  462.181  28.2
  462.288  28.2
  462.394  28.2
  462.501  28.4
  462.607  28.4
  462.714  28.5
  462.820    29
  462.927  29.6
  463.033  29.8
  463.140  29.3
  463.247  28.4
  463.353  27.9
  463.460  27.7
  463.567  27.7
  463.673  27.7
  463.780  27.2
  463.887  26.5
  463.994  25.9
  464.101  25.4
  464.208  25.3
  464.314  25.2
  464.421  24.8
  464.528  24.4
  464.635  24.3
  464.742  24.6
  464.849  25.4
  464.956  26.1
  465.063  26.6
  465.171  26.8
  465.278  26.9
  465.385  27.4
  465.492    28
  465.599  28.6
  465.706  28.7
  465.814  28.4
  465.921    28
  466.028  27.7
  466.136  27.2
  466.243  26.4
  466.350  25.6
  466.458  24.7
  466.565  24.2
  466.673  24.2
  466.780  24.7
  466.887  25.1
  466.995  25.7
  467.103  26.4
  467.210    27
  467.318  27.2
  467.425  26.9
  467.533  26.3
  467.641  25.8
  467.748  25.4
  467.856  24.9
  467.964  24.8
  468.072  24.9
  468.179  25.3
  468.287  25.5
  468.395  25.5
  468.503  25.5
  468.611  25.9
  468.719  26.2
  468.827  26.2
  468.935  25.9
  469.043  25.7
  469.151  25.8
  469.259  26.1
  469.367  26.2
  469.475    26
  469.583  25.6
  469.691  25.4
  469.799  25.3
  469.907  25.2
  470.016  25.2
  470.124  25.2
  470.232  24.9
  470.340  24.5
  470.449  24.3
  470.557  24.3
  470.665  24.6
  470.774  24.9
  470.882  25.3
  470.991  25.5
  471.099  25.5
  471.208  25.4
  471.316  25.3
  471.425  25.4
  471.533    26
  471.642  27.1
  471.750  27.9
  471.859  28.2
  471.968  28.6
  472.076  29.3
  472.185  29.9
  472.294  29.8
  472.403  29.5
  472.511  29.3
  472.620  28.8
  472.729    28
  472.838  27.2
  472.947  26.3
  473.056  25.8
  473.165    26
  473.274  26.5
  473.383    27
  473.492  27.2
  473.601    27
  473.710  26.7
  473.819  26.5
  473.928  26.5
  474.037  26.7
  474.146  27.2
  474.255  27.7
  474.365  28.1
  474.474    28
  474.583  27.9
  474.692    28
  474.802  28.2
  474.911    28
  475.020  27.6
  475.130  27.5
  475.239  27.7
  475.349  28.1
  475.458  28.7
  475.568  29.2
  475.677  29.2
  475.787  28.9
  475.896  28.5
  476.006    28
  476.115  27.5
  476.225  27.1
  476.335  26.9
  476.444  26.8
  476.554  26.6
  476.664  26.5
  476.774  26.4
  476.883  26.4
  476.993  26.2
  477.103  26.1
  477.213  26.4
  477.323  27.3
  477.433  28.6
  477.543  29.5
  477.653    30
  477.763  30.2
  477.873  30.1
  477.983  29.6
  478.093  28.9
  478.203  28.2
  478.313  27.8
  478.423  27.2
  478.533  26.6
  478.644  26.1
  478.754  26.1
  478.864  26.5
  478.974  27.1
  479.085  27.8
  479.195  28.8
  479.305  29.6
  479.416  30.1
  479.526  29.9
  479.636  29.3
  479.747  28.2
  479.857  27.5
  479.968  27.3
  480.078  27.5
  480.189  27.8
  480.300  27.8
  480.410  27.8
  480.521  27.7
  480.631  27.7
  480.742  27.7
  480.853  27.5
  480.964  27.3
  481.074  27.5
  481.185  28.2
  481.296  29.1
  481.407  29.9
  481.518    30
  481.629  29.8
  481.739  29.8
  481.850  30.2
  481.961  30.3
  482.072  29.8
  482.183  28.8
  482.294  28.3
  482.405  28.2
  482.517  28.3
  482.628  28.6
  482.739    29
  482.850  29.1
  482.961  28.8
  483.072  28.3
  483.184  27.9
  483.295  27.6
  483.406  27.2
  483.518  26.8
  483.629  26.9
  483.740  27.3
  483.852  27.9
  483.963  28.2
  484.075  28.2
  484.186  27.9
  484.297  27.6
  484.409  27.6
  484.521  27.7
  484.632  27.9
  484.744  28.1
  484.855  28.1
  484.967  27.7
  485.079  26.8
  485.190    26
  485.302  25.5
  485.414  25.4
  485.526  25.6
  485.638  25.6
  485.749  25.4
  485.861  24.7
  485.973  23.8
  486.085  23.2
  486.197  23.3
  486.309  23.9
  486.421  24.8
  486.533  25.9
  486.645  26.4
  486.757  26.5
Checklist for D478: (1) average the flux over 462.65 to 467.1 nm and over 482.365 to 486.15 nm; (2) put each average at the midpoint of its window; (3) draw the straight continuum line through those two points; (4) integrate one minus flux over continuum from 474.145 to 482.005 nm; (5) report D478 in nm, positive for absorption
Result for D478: -0.32 nm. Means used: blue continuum 26.7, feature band 28.1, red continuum 27.1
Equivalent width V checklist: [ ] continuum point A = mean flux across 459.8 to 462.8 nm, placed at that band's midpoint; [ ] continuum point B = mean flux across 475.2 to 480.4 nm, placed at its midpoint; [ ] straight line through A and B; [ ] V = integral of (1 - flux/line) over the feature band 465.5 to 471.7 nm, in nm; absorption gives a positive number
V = 0.43 nm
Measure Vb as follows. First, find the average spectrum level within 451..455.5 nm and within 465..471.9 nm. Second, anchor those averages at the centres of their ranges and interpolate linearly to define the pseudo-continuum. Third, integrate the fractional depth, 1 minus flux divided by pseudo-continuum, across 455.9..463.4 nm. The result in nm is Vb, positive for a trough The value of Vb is -0.40 nm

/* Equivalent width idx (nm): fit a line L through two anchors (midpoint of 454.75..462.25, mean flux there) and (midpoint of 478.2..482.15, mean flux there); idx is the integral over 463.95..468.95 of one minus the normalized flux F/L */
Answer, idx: 0.24 nm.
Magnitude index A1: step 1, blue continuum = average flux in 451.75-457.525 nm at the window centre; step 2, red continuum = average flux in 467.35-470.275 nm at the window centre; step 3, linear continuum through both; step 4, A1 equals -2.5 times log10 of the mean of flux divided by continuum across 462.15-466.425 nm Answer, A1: -0.058 mag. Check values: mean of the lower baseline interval 26.1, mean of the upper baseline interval 25.6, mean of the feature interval 27.2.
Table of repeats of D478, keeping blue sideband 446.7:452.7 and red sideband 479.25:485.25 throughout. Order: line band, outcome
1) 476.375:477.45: 0.05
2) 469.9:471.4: 0.14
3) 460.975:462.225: -0.07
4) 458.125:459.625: 0.03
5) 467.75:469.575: 0.12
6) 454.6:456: 0.02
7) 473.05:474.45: 0.04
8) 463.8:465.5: 0.08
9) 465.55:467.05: 0.05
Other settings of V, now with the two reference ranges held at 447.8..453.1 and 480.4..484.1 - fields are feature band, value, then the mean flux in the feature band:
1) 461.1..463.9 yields -0.153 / 28.3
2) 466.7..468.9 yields 0.124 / 25.7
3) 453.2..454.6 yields 0.005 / 26.1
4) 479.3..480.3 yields -0.010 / 28.5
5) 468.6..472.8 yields 0.173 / 26.4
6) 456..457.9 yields -0.042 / 27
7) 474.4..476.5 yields -0.009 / 28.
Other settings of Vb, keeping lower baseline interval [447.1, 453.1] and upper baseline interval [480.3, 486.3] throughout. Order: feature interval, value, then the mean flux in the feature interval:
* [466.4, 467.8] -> 0.061 nm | 25.7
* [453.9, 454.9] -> -0.007 nm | 26.4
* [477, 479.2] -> -0.044 nm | 27.9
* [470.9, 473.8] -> -0.019 nm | 27.2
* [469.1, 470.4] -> 0.072 nm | 25.4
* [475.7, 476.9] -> -0.003 nm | 27.3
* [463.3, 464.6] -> 0.019 nm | 26.3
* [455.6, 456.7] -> -0.030 nm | 27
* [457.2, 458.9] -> 0.015 nm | 26.2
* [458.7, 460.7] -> 0.035 nm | 26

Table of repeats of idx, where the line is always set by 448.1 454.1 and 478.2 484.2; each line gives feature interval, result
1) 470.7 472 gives 0.06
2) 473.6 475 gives 0.01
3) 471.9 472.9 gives -0.05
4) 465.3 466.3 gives -0.03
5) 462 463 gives -0.07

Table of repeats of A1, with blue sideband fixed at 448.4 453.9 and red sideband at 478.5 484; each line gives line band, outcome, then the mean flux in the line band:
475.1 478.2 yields -0.004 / 28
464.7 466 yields -0.007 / 27.2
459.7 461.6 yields -0.013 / 26.9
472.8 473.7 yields 0.040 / 26.6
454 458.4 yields -0.011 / 26.5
